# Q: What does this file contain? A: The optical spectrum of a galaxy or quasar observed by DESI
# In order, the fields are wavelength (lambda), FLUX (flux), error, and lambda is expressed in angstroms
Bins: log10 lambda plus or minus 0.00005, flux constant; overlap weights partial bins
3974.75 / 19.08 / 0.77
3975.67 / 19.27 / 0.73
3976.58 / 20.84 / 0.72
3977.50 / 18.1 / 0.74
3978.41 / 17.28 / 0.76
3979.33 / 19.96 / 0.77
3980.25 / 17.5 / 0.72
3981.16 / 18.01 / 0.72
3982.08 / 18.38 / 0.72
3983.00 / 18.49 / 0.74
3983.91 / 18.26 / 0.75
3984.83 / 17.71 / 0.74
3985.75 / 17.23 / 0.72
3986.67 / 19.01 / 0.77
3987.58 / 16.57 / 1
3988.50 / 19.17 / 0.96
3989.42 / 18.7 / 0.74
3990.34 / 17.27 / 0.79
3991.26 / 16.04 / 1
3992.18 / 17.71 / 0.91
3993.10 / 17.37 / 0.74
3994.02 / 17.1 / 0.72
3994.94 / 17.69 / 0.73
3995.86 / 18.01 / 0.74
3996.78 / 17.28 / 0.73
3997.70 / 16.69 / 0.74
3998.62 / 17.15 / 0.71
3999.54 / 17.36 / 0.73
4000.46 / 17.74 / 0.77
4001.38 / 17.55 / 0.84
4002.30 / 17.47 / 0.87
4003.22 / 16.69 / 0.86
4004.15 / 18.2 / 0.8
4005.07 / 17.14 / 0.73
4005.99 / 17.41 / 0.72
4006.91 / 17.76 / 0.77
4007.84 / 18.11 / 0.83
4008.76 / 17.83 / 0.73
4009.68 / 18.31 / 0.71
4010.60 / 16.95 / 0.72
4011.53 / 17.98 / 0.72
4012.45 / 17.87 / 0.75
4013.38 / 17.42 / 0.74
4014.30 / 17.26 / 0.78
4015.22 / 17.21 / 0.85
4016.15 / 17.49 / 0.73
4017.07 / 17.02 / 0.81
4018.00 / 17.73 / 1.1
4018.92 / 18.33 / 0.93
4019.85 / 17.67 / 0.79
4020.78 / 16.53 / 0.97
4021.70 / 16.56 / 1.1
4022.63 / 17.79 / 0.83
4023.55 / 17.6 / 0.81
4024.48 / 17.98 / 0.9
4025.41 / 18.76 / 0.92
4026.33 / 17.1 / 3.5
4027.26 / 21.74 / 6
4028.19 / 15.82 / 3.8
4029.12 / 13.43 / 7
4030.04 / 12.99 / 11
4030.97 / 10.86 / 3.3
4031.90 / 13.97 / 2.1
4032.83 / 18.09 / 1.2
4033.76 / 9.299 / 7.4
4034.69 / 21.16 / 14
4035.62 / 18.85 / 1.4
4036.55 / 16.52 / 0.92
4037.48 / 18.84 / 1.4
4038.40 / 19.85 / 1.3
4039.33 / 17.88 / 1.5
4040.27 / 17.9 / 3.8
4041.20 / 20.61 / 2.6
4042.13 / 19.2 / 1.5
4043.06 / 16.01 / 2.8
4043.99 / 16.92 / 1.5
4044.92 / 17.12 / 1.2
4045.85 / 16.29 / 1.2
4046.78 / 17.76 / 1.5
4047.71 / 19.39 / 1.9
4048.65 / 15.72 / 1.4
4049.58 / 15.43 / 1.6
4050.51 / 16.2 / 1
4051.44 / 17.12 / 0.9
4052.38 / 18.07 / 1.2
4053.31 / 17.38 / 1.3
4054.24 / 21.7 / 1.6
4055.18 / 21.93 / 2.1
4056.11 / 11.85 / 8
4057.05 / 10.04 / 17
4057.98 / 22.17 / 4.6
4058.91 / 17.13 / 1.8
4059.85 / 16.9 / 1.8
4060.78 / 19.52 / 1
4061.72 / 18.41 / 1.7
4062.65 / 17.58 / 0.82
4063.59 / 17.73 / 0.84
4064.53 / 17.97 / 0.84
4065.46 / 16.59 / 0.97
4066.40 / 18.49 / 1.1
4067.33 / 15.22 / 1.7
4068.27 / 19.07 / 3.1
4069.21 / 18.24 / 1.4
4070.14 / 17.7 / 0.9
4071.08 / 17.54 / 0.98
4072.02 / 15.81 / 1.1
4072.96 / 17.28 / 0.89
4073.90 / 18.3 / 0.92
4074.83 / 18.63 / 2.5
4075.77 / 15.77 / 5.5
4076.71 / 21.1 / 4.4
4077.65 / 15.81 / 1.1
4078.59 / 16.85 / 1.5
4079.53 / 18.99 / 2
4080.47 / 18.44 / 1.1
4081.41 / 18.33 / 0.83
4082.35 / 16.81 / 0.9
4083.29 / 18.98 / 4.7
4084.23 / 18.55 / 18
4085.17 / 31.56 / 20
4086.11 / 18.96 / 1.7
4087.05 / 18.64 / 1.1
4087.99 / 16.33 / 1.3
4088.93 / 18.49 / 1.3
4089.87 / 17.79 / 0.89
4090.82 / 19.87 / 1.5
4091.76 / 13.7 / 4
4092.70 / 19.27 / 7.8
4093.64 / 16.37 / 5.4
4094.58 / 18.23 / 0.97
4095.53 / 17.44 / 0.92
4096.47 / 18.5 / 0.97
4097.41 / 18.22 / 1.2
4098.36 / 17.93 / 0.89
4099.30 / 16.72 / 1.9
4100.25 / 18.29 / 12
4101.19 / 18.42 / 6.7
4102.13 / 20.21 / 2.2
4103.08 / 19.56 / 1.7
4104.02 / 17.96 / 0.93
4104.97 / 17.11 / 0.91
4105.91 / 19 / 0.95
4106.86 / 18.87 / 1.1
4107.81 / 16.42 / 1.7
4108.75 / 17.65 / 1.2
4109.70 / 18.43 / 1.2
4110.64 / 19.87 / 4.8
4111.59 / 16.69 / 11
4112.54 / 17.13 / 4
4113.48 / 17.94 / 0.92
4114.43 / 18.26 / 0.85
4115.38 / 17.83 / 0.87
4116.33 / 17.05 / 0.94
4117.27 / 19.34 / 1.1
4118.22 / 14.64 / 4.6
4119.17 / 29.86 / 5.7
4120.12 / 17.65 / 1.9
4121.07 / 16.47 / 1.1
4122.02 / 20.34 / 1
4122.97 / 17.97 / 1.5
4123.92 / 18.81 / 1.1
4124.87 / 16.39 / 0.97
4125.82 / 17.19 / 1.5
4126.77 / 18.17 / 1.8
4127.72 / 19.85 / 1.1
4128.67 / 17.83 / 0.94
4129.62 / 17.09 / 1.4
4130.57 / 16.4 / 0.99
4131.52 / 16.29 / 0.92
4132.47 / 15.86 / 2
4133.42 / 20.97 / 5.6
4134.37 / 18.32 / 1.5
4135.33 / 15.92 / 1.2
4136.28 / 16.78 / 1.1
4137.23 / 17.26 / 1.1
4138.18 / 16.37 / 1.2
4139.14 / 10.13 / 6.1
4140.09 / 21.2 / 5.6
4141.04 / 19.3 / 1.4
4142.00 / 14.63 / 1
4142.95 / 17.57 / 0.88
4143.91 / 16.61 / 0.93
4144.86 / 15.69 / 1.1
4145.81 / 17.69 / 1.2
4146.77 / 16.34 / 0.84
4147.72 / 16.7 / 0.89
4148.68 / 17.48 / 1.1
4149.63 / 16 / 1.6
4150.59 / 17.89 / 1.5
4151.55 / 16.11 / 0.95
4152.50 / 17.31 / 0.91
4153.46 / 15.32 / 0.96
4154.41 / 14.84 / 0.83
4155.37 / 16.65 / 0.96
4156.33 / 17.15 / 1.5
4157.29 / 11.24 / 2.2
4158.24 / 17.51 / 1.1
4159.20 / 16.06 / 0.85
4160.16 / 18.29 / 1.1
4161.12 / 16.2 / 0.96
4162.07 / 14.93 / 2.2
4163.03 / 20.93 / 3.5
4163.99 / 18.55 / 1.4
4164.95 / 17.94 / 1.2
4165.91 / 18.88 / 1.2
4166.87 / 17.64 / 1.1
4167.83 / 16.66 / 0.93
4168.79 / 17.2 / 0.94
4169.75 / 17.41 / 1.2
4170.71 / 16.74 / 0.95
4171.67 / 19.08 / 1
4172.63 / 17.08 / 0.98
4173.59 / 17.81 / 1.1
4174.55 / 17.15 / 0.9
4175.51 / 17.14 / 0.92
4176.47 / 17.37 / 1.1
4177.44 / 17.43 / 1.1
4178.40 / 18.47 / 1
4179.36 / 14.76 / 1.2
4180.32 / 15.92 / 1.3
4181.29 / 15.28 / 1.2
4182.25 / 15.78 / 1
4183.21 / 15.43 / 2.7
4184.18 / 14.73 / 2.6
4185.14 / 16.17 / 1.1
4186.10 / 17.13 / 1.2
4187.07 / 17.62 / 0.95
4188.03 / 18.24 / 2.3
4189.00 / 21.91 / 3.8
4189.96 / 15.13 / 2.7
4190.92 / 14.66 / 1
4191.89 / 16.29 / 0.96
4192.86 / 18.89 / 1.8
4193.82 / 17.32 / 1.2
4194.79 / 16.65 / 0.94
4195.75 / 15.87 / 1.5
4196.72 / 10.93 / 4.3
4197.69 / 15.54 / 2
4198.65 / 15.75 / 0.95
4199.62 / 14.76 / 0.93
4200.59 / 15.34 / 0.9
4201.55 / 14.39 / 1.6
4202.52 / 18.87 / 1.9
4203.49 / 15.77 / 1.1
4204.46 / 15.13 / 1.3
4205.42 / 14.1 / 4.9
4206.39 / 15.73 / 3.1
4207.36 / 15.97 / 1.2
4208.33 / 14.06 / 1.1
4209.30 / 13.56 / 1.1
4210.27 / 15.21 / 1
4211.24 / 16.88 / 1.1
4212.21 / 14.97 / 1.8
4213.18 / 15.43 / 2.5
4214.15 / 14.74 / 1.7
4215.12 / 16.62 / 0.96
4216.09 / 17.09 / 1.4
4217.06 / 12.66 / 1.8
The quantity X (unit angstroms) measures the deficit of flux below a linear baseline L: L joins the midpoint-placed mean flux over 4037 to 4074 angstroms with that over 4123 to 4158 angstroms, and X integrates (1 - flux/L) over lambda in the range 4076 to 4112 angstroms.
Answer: -2.4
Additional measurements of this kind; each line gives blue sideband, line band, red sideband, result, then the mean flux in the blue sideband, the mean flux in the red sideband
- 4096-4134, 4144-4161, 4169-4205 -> 0.9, 18.2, 16.5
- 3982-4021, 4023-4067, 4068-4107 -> 1.8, 17.6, 18.3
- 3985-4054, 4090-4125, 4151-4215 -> -3.0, 17.3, 16.4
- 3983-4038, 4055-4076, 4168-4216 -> -0.5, 17.3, 16.2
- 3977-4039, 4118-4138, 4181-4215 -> -2.1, 17.4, 15.8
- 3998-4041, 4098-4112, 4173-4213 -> -1.3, 17.2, 16.1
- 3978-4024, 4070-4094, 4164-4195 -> -1.3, 17.6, 17.1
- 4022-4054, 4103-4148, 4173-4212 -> -3.2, 17.1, 16.1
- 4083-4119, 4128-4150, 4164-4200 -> 0.9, 18.4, 16.7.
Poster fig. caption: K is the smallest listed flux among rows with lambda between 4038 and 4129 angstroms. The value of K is 10.04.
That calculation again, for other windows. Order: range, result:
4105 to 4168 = 10.13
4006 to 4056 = 9.299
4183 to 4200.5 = 10.93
